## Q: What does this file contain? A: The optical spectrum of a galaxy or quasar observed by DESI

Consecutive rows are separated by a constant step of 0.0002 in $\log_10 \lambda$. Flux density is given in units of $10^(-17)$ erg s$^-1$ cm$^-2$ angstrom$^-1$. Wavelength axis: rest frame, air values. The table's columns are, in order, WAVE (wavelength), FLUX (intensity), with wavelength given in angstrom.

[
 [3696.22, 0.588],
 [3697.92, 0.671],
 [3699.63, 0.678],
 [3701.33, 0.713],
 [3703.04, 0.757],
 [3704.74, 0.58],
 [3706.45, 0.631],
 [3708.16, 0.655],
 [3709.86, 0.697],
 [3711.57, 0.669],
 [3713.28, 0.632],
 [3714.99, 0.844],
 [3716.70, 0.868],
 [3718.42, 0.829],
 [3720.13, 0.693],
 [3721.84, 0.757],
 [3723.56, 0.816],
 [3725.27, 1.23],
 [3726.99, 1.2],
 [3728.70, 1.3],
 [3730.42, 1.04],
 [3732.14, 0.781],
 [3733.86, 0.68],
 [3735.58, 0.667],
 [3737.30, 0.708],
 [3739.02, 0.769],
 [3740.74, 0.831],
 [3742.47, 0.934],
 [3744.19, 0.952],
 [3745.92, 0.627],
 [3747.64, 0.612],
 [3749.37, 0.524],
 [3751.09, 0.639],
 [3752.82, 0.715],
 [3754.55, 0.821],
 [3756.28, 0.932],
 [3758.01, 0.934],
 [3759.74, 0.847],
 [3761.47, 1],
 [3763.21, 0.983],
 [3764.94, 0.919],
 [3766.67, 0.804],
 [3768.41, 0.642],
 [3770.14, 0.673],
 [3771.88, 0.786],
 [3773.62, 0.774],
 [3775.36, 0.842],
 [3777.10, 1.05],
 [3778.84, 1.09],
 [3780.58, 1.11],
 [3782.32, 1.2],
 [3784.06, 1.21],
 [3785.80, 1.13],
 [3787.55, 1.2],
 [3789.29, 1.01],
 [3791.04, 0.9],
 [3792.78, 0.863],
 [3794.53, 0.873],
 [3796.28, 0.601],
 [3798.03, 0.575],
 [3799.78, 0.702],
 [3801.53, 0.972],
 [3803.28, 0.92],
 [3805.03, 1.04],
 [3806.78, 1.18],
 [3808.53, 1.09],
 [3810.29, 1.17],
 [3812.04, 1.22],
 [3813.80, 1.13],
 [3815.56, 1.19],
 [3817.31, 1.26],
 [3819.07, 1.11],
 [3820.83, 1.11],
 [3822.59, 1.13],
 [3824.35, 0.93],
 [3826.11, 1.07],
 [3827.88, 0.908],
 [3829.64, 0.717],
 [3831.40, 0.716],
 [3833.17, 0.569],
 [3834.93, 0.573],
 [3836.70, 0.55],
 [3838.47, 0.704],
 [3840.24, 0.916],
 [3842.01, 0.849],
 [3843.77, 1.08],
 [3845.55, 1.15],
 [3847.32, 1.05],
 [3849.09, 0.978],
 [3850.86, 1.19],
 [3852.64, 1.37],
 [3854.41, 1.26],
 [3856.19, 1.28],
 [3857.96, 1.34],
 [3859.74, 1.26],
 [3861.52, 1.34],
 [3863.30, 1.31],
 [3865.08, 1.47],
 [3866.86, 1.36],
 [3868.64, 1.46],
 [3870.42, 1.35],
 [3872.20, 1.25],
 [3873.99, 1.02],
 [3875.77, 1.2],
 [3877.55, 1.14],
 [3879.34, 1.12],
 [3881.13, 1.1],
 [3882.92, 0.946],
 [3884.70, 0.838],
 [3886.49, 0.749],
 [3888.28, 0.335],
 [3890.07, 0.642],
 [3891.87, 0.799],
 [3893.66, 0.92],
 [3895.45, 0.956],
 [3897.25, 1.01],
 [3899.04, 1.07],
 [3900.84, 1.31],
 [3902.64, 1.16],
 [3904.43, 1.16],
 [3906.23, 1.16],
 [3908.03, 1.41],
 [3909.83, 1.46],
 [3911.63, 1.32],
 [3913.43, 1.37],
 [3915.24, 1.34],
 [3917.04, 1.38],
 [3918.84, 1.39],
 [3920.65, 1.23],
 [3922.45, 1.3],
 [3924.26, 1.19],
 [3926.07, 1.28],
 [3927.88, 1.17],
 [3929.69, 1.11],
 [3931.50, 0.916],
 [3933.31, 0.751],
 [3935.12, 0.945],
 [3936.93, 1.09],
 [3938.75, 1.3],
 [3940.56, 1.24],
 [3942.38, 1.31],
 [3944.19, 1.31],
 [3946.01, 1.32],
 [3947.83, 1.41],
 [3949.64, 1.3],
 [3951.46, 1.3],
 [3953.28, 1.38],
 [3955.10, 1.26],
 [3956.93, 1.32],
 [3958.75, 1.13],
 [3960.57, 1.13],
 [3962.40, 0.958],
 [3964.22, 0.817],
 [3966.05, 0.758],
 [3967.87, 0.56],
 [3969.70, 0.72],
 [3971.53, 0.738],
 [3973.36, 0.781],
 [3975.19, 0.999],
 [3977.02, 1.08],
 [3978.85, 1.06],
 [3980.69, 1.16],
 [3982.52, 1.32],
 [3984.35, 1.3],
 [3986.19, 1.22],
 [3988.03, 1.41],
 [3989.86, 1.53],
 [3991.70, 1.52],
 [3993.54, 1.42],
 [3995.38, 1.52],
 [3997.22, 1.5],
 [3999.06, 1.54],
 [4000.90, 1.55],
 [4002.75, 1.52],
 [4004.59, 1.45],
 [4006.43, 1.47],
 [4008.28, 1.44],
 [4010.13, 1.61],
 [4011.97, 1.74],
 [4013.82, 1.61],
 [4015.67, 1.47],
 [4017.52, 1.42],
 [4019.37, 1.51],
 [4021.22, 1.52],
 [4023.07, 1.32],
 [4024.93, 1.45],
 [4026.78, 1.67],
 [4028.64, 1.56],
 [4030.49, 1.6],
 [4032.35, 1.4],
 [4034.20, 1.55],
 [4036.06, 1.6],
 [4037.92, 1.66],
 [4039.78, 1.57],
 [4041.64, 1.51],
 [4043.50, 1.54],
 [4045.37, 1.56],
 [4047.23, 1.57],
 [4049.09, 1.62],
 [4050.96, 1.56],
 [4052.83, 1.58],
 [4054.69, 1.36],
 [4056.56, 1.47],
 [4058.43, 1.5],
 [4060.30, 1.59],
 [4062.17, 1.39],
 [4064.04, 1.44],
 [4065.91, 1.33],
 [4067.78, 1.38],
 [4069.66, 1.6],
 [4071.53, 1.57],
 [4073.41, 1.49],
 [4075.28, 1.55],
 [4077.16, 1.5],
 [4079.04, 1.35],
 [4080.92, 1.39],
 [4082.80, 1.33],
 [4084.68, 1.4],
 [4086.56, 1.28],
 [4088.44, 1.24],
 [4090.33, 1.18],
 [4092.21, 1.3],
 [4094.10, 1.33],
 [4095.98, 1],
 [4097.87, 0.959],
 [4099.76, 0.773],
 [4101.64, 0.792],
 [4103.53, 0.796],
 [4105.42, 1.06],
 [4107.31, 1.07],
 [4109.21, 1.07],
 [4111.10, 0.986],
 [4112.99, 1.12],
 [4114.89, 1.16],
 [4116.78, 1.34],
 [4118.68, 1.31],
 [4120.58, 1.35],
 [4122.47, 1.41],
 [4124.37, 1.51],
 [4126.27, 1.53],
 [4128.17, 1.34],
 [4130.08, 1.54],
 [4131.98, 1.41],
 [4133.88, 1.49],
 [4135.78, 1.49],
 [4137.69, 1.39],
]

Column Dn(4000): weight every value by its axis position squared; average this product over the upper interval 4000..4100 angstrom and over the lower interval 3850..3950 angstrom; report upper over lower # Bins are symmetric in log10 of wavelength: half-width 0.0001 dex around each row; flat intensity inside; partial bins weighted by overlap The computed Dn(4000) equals 1.34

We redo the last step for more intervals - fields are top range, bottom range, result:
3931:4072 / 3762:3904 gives 1.46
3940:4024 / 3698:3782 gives 1.78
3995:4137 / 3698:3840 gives 1.86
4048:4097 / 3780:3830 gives 1.58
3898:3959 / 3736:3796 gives 1.54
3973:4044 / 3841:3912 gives 1.37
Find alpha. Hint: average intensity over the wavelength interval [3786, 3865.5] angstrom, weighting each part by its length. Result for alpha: 1.02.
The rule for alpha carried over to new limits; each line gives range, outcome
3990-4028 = 1.51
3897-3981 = 1.15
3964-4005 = 1.2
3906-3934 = 1.24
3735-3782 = 0.827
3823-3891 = 1.03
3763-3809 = 0.929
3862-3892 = 1.07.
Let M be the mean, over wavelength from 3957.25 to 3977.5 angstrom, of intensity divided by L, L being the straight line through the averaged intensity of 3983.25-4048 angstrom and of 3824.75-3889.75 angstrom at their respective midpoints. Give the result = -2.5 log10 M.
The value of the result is 0.47 mag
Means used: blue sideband 1.04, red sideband 1.51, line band 0.888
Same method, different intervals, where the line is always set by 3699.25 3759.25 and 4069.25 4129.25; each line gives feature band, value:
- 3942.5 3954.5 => -0.25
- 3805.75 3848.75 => -0.07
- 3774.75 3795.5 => -0.20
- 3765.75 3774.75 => 0.14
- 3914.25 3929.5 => -0.23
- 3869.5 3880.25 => -0.21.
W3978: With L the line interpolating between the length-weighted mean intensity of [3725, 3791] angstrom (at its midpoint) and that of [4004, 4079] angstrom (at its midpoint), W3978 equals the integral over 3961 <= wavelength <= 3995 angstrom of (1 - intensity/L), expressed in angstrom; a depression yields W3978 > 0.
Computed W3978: 7.4 angstrom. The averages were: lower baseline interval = 0.896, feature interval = 1.08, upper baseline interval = 1.52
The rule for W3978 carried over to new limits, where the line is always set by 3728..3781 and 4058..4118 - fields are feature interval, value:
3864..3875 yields -3.8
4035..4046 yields -3.5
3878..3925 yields -3.7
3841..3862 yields -4.7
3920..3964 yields -4.8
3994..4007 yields -4.1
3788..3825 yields -4.1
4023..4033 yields -2.9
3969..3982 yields 1.9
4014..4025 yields -2.7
